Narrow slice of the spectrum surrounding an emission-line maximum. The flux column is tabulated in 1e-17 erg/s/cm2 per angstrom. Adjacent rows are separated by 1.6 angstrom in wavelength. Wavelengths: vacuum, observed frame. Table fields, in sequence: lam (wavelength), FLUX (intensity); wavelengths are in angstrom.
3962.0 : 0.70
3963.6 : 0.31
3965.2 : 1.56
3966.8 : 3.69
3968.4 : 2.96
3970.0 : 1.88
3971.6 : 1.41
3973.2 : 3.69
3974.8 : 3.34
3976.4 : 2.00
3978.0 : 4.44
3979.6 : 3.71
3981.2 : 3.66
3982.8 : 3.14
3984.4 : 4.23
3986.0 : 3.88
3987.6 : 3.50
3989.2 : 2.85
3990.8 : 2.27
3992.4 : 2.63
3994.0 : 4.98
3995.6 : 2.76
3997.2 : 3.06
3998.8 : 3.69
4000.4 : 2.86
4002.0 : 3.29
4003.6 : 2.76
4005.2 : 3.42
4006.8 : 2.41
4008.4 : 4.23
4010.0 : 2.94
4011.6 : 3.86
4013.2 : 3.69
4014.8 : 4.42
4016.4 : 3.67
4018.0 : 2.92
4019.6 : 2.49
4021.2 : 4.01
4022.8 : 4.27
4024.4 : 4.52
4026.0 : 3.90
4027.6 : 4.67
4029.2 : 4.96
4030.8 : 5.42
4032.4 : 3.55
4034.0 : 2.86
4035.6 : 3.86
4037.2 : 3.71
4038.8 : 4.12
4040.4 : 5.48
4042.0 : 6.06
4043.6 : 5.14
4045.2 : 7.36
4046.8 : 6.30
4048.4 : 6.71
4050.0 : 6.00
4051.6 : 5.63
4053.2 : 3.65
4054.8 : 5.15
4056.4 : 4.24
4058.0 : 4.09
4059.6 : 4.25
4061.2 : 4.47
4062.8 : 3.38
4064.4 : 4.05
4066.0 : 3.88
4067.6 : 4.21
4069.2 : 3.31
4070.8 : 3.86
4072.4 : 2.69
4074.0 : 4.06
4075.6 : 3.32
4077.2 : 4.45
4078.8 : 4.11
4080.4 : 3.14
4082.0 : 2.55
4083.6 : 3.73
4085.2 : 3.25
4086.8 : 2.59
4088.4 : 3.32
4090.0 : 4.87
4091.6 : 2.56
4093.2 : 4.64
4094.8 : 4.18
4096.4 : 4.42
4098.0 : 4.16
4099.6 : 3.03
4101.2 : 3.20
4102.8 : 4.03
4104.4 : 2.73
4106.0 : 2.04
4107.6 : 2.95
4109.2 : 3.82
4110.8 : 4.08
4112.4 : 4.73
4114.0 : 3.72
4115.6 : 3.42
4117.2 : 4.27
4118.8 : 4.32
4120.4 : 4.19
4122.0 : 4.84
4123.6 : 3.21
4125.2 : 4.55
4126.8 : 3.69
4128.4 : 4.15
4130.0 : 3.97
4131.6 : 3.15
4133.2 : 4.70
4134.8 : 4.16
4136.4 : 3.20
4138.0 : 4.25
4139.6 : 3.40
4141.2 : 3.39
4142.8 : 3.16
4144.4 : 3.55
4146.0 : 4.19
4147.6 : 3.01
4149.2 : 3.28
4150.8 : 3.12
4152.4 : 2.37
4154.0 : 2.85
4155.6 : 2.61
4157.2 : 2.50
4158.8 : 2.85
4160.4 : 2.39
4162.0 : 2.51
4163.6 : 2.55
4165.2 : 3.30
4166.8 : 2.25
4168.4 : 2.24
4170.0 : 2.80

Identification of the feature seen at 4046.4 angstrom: Ly-alpha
